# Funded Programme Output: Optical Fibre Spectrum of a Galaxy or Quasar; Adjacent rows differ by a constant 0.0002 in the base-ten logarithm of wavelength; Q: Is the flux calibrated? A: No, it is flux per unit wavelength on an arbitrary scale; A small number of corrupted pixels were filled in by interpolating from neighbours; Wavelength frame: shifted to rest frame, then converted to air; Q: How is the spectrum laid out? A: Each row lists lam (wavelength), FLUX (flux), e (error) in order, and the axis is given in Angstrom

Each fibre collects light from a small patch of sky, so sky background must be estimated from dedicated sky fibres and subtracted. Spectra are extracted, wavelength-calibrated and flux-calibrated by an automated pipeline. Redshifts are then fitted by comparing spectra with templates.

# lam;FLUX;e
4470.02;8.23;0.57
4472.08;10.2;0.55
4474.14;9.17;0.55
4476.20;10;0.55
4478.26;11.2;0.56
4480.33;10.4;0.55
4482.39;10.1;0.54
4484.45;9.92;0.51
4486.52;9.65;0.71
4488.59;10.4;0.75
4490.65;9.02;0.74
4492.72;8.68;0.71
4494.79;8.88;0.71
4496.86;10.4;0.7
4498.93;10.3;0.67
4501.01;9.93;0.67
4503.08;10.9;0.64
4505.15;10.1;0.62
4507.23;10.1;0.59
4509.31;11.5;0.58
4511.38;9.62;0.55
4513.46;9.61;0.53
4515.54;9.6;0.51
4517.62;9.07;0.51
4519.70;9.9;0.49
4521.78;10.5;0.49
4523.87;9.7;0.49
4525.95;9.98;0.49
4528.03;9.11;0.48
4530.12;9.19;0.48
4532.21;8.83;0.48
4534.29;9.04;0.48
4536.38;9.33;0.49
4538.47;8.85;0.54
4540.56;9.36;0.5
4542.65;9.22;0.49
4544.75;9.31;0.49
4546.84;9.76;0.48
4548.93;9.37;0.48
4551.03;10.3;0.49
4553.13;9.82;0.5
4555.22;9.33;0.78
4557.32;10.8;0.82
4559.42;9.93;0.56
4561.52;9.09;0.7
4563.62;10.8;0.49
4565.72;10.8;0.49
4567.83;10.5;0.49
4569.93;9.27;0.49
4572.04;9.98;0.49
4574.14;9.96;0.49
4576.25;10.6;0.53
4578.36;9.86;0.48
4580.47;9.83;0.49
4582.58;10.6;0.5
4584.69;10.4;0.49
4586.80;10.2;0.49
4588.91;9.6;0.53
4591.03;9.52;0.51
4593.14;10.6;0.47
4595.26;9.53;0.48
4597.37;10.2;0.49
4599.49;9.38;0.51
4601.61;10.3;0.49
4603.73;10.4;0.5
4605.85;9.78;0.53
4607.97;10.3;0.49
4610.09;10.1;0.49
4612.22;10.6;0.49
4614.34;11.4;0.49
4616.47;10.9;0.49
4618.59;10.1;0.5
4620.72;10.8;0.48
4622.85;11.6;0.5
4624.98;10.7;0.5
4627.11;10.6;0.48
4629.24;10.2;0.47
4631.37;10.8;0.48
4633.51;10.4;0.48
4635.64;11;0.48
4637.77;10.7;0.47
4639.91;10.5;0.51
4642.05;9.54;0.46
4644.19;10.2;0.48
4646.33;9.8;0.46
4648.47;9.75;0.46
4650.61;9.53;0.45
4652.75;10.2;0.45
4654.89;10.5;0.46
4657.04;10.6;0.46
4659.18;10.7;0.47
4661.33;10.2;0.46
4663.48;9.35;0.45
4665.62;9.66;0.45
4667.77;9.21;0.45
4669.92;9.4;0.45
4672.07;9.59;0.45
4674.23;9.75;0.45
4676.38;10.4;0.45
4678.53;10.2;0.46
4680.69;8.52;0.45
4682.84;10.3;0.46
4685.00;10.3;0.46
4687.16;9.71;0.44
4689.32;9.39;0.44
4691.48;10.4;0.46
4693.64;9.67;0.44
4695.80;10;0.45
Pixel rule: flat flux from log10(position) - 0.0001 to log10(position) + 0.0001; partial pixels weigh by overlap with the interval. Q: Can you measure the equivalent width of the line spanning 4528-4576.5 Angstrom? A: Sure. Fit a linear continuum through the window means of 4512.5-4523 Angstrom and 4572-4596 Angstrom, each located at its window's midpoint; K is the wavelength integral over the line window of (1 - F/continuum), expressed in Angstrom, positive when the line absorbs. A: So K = 1.1 Angstrom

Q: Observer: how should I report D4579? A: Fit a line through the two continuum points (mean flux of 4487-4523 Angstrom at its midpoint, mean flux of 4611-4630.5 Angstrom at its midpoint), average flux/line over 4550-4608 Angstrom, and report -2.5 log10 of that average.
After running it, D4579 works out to 0.042 mag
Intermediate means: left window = 9.91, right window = 10.8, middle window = 10.1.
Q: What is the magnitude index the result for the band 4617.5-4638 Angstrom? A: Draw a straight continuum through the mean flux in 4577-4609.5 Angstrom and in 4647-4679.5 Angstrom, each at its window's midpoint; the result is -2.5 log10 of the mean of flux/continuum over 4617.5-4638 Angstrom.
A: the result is -0.07 mag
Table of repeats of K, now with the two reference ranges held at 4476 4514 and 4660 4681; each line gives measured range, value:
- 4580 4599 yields -0.4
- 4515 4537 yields 1.1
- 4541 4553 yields 0.4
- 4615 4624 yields -1.0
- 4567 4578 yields -0.2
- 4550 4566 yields -0.3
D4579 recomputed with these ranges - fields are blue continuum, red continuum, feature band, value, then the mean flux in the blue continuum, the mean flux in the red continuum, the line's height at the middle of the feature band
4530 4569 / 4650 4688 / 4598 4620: -0.058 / 9.68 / 9.9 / 9.79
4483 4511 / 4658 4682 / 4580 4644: -0.058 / 9.98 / 9.74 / 9.82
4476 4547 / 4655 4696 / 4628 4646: -0.059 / 9.75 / 9.87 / 9.84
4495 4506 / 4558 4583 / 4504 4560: 0.054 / 10.2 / 10.1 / 10.2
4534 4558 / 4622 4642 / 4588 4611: 0.027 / 9.54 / 10.7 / 10.2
